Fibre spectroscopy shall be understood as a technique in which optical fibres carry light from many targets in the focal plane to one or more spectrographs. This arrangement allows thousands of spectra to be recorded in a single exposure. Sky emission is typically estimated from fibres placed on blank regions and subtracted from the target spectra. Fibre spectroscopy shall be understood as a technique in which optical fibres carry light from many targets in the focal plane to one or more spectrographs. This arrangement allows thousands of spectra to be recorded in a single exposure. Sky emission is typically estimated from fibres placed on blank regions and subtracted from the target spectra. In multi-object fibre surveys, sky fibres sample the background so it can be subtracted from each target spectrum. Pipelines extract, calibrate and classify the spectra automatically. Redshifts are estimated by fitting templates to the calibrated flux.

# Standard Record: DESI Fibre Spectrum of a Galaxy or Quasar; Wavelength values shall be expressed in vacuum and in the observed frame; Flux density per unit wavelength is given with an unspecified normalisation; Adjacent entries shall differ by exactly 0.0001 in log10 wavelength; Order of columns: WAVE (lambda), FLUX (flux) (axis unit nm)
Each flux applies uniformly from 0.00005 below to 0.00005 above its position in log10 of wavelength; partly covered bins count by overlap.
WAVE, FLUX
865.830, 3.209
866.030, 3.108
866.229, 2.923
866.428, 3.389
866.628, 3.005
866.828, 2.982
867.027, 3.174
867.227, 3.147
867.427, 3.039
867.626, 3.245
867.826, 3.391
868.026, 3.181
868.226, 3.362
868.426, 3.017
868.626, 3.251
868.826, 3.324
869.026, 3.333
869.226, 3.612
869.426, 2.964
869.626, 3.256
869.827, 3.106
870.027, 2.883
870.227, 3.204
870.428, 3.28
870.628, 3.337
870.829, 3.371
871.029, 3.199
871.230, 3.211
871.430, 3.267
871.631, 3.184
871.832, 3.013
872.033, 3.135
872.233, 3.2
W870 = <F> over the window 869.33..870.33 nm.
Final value 3.08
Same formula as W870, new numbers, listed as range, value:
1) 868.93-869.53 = 3.31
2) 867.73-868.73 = 3.24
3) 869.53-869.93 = 3.17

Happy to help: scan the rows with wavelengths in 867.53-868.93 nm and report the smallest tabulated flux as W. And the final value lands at 3.017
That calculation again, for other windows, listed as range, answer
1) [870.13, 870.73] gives 3.204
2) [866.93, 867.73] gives 3.039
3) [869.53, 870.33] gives 2.883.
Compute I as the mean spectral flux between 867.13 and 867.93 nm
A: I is 3.21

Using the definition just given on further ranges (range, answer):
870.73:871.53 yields 3.26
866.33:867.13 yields 3.13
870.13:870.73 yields 3.27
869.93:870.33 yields 3.04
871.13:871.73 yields 3.22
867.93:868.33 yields 3.27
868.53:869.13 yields 3.31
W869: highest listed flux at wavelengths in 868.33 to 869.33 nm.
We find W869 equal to 3.612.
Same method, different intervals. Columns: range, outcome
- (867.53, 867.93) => 3.391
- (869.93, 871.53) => 3.371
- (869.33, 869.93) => 3.256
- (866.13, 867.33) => 3.389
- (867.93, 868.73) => 3.362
